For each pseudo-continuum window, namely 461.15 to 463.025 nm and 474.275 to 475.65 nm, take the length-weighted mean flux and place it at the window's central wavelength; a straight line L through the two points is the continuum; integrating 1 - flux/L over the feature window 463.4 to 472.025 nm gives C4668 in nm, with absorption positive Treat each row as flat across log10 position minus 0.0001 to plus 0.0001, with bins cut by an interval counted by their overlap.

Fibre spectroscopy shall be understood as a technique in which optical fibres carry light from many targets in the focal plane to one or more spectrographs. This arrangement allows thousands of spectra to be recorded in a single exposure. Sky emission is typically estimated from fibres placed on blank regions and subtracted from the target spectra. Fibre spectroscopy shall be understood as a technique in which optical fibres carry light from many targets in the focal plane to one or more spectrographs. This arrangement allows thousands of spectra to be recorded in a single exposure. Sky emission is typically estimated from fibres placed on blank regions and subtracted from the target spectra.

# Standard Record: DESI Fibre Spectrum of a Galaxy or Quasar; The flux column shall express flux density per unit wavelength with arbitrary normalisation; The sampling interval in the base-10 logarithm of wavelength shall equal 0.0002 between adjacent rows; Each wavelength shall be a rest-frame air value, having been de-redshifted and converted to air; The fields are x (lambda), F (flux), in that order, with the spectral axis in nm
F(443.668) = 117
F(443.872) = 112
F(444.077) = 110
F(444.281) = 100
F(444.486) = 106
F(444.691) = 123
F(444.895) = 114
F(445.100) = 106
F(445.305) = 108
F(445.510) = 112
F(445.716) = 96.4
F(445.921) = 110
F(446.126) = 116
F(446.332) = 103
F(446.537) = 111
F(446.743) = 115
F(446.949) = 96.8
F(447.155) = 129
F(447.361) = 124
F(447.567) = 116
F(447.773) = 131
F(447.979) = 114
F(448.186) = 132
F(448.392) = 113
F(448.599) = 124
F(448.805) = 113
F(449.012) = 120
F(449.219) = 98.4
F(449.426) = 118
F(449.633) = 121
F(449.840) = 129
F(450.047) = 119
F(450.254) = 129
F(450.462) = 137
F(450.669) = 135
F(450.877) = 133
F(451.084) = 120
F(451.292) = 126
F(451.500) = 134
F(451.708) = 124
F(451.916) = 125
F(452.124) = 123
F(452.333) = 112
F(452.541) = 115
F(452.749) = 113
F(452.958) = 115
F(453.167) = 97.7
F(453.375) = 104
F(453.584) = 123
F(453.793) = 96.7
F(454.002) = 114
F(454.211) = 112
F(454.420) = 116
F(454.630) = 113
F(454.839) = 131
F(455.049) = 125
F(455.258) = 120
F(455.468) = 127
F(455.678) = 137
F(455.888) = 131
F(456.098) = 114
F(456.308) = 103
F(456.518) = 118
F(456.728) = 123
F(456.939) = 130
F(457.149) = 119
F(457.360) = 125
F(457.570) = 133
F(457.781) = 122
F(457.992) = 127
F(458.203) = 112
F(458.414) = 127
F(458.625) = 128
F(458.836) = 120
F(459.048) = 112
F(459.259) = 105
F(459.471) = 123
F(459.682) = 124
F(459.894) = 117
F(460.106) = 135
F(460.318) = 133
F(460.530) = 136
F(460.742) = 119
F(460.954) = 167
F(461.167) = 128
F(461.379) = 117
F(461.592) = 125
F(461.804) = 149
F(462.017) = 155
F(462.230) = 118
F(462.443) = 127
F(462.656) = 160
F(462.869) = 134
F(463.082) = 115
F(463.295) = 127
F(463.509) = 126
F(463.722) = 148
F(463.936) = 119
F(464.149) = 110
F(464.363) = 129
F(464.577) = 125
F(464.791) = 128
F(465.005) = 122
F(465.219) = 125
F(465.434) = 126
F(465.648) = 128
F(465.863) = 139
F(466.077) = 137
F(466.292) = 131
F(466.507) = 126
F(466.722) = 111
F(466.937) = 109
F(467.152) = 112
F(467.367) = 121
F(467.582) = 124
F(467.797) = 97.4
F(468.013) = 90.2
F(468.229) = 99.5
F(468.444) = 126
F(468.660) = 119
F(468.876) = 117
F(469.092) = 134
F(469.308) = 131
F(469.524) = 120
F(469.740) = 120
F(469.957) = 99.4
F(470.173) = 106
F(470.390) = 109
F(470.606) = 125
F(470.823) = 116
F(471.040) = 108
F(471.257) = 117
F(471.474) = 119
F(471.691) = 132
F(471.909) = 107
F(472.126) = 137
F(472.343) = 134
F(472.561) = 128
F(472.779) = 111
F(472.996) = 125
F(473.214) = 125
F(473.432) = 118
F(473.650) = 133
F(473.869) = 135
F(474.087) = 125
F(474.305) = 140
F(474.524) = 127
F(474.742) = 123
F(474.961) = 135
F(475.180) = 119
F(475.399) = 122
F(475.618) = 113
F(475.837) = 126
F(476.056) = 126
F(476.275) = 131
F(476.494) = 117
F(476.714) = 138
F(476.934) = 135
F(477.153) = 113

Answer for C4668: 0.72 nm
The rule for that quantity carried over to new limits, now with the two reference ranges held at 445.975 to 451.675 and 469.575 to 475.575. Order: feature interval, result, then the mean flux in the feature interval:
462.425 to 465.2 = -0.16 nm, 128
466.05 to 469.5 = 0.12 nm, 117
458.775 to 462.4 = -0.22 nm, 128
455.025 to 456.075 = -0.05 nm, 127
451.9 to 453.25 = 0.08 nm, 114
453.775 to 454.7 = 0.07 nm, 111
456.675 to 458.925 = -0.06 nm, 124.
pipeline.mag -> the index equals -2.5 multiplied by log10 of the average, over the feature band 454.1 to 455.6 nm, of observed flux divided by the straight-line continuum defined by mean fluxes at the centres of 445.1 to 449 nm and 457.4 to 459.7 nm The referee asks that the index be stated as -0.02 mag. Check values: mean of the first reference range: 115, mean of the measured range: 121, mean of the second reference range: 121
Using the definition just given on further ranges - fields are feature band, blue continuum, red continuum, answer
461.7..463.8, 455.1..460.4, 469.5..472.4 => -0.13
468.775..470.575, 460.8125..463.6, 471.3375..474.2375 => 0.09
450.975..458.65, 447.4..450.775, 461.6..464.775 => 0.05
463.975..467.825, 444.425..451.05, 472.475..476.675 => 0.00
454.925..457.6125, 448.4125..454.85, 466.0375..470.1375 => -0.05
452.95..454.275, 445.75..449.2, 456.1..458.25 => 0.10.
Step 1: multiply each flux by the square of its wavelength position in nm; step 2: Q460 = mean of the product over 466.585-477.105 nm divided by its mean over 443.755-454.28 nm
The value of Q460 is 1.15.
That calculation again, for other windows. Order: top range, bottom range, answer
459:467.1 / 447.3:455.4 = 1.13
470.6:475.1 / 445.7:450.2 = 1.19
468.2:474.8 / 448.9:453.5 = 1.11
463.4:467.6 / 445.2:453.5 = 1.14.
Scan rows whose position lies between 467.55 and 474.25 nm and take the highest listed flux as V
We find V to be 137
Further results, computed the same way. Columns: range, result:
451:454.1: 134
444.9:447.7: 129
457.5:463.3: 167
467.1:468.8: 126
